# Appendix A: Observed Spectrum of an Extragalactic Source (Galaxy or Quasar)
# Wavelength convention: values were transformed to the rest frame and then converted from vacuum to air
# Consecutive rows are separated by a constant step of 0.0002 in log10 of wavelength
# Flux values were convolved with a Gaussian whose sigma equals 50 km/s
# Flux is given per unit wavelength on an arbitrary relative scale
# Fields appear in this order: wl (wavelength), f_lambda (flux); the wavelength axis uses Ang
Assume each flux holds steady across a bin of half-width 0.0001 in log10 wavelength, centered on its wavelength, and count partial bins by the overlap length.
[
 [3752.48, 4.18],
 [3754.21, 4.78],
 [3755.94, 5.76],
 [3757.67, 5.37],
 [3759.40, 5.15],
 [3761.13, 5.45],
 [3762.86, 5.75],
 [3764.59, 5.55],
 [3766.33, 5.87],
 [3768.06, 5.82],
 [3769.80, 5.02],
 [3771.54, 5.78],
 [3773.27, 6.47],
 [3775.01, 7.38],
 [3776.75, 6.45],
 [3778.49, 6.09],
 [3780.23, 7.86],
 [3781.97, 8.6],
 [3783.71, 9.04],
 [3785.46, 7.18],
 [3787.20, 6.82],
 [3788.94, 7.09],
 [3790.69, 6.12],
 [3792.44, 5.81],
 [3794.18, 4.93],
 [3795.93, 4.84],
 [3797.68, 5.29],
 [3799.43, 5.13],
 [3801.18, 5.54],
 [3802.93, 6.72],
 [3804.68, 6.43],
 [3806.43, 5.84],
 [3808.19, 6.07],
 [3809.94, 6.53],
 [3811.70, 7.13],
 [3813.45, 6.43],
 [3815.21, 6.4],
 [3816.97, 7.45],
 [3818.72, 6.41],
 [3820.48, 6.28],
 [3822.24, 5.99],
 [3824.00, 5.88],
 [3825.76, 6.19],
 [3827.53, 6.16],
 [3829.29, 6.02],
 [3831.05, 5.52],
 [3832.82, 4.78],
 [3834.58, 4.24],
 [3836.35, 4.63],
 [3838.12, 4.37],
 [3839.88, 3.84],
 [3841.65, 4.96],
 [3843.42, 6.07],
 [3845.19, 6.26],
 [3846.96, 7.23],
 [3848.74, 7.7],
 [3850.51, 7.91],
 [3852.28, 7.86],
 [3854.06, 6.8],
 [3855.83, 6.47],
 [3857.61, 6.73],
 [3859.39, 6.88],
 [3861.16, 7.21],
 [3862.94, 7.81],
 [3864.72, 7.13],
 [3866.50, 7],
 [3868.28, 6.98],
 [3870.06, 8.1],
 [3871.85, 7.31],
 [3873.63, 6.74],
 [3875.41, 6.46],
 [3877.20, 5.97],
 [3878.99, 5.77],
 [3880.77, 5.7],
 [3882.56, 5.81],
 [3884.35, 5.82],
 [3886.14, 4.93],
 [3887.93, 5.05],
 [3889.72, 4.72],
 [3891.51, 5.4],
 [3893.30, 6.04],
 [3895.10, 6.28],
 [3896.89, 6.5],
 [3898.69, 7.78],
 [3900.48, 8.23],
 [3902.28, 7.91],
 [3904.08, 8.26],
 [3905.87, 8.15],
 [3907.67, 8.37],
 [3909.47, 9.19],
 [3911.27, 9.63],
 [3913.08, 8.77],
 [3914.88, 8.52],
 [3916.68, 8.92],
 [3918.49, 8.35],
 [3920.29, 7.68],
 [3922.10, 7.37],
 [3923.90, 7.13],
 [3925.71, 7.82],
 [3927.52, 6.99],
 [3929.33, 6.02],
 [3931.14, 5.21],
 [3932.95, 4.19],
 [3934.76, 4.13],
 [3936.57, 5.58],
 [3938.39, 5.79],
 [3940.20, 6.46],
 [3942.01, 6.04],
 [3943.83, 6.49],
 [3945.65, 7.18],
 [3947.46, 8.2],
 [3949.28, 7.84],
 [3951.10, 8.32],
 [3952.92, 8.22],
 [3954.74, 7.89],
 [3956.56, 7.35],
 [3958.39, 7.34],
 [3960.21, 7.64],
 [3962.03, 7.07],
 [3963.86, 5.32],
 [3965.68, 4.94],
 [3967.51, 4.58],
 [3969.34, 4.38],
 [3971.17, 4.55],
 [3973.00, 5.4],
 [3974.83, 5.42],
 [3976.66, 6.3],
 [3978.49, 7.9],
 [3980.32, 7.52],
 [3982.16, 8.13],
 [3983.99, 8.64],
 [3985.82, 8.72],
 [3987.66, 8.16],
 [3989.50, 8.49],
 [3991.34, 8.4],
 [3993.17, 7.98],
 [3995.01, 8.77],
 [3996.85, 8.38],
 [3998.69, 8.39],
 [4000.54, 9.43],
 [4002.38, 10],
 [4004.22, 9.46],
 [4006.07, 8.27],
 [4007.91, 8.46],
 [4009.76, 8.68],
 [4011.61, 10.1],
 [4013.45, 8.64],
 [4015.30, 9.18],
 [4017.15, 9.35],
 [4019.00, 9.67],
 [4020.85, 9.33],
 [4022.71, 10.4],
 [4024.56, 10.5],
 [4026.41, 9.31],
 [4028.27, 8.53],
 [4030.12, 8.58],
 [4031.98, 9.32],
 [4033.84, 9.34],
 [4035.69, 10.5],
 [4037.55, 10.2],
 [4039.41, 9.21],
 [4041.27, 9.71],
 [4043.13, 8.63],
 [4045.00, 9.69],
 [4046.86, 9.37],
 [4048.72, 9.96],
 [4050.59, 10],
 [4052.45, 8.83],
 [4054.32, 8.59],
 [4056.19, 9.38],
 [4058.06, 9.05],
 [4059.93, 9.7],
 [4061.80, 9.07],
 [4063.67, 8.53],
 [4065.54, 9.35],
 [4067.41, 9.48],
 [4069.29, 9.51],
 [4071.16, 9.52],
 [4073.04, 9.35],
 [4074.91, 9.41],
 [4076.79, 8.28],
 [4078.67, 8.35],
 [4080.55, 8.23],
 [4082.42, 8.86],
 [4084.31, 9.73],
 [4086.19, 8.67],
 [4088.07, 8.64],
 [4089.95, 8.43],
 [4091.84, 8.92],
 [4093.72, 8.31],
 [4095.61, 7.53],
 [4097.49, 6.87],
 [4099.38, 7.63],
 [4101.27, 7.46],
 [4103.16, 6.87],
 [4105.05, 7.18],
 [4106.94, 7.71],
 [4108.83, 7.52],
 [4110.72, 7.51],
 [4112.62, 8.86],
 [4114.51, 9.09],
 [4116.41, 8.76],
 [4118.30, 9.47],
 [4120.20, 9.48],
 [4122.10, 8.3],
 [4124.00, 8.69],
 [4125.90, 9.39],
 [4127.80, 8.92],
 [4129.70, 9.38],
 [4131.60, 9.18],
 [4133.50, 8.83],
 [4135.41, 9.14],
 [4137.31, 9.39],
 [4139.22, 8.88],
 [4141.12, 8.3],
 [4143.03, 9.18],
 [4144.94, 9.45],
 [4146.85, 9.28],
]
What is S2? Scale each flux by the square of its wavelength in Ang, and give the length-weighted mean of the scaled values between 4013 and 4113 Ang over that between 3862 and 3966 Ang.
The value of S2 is 1.38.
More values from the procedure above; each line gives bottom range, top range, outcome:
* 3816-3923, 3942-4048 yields 1.30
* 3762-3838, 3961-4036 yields 1.47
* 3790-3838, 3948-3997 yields 1.33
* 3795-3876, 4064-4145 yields 1.57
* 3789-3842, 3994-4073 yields 1.80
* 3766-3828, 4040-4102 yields 1.60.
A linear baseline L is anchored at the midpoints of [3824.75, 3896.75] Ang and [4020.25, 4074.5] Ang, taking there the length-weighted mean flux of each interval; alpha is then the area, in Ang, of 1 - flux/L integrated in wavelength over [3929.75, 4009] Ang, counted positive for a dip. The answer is 9.3 Ang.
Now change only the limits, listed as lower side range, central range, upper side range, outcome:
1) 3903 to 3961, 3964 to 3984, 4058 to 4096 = 4.60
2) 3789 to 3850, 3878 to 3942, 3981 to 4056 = 4.82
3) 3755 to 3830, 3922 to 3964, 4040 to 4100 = 5.21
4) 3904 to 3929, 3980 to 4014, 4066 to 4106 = -1.56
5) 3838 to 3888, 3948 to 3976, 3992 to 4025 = 6.19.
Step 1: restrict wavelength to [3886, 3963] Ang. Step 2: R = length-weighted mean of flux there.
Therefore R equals 7.11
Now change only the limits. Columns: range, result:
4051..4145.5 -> 8.71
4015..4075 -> 9.41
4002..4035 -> 9.28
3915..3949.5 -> 6.72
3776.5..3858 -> 6.25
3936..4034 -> 7.86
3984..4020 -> 8.87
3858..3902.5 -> 6.52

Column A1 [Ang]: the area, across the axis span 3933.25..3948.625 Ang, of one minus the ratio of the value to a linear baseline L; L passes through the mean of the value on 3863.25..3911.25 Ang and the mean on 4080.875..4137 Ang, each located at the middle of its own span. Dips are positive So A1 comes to 2.2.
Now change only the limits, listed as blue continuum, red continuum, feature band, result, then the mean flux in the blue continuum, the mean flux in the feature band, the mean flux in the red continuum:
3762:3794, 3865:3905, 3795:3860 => 4.5 Ang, 6.56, 6.08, 6.5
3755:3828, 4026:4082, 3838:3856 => 1.3 Ang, 6.24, 6.4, 9.23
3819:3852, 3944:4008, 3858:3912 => -4.0 Ang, 5.83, 6.9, 7.49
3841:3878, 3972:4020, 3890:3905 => 0.8 Ang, 6.95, 6.96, 8.38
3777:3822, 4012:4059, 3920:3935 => 3.2 Ang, 6.47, 6.32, 9.42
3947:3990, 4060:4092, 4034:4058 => -3.0 Ang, 6.99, 9.48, 8.98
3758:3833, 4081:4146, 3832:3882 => 2.2 Ang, 6.22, 6.39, 8.55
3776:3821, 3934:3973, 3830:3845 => 3.7 Ang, 6.48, 4.88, 6.43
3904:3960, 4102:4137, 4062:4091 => -2.3 Ang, 7.32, 8.96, 8.58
